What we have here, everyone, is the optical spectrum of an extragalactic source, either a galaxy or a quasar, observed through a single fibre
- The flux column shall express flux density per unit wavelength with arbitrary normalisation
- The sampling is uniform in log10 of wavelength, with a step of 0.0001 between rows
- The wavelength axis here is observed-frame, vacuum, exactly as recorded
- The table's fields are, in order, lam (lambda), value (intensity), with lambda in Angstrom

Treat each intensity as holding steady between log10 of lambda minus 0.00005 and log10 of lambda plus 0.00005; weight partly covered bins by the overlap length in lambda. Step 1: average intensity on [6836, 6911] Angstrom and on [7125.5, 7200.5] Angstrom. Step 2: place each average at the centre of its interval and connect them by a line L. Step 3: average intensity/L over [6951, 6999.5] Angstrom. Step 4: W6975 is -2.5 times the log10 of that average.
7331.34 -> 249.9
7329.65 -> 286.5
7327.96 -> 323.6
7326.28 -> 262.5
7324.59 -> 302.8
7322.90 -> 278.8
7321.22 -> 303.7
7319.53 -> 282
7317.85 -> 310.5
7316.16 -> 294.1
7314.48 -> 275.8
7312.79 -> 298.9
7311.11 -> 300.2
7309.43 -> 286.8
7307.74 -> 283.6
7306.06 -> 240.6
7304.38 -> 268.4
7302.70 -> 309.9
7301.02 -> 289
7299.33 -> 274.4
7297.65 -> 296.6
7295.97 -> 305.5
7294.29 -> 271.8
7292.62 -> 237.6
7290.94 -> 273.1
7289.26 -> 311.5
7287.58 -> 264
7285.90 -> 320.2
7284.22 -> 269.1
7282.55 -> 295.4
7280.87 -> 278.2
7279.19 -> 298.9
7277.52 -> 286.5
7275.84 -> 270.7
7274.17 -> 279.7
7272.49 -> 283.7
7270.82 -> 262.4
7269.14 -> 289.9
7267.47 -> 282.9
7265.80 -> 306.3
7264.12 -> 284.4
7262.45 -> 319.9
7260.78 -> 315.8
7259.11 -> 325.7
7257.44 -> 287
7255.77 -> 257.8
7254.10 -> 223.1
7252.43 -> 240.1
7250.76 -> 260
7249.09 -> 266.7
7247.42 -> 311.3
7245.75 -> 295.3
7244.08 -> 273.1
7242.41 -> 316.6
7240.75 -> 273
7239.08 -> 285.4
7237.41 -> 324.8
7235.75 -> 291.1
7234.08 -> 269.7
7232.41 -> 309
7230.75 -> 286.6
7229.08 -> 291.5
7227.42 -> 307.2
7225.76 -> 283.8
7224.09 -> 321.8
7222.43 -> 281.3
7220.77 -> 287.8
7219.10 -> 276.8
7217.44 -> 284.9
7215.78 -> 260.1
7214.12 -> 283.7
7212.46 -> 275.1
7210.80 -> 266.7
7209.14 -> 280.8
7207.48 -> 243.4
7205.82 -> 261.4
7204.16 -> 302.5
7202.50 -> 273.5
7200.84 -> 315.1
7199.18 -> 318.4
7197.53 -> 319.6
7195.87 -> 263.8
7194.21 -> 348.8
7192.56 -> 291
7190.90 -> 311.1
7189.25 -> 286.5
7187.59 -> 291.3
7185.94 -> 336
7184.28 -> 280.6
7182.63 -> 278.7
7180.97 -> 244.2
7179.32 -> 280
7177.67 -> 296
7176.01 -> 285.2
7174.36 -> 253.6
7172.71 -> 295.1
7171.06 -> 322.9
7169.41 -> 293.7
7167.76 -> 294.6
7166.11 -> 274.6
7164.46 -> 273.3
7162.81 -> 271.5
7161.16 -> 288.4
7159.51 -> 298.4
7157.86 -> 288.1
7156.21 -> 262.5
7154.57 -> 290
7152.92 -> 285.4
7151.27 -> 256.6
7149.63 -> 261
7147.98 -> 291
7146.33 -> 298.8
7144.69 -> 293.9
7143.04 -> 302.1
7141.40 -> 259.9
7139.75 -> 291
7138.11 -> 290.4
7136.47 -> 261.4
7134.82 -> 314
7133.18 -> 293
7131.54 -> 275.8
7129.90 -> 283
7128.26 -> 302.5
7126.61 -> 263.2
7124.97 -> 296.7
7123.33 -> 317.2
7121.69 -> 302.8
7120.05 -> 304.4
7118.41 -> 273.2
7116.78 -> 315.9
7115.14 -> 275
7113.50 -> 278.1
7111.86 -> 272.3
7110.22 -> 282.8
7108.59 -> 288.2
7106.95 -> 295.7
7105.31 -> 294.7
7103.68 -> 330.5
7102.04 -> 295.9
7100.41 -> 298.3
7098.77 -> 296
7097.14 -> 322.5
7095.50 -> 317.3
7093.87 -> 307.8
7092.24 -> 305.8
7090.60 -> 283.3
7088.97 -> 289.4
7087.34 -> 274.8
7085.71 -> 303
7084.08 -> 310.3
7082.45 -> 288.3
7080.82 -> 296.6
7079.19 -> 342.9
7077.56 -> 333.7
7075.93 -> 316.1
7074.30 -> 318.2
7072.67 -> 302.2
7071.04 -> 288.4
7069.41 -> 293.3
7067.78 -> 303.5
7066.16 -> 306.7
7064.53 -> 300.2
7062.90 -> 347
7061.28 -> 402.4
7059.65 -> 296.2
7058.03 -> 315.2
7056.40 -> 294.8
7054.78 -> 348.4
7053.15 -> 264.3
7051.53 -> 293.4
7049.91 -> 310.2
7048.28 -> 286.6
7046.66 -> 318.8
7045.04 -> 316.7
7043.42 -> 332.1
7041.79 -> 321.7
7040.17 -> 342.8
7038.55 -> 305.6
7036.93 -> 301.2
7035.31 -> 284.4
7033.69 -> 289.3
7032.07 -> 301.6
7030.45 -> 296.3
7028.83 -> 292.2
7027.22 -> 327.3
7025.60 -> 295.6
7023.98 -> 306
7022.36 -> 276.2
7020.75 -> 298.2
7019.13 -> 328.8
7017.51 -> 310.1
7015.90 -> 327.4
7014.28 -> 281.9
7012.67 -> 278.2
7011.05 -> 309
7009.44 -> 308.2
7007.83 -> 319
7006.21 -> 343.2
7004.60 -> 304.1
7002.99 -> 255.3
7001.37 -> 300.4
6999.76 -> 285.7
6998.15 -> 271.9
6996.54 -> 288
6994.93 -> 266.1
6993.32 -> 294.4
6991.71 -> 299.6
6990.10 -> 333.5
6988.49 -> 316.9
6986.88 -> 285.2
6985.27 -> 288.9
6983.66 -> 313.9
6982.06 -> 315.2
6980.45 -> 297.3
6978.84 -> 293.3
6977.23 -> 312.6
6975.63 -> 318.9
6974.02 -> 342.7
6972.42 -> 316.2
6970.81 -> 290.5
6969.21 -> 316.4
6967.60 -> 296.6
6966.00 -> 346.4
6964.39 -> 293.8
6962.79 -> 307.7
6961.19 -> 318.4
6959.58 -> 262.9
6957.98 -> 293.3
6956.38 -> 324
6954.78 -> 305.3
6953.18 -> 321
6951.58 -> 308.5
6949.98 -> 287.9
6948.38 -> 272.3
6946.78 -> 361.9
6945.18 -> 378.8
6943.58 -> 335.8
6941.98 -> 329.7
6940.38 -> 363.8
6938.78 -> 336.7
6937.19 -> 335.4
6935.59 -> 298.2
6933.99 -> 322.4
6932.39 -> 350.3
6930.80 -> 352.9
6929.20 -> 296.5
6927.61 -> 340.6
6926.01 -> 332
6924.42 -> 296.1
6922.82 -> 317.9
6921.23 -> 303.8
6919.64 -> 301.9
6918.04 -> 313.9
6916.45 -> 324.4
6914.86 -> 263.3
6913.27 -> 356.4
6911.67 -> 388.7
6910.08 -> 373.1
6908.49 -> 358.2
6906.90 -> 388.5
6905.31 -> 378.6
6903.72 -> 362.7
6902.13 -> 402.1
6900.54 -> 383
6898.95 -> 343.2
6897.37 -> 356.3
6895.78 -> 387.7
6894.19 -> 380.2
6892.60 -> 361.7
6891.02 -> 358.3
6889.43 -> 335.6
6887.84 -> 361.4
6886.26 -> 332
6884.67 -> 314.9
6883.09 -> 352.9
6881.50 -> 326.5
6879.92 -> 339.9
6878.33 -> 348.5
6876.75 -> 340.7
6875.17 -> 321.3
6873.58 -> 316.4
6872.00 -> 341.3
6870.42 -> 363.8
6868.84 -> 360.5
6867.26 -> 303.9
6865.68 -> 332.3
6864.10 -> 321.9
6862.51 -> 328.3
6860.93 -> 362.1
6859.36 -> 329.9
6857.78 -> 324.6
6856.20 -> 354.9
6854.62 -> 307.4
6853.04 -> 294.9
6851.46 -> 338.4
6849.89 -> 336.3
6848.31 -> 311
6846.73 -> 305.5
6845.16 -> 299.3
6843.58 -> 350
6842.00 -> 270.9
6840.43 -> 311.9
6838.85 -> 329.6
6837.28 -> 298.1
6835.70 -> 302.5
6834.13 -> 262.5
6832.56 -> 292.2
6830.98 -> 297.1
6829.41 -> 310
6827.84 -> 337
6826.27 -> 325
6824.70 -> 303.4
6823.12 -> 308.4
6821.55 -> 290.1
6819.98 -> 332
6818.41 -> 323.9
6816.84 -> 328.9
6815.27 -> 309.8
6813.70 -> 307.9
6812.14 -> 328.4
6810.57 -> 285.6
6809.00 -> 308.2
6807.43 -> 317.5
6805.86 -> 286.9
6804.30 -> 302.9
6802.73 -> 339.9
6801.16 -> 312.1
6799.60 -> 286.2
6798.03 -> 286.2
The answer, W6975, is 0.061 mag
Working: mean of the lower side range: 340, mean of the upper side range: 288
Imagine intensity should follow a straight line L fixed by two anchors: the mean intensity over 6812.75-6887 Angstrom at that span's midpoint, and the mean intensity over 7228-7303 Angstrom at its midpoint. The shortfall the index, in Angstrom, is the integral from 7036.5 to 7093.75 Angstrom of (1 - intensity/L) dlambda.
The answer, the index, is -1.36 Angstrom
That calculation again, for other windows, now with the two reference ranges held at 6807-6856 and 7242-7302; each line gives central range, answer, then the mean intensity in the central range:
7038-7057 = -0.9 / 312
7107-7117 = 0.3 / 284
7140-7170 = 0.9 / 282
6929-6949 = -2.0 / 335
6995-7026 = 0.1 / 299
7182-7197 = -0.5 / 299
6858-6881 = -2.1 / 336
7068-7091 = -0.6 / 303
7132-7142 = 0.2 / 285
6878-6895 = -2.2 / 346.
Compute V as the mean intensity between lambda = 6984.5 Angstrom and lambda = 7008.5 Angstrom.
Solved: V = 297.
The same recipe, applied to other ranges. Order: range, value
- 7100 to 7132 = 292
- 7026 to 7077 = 310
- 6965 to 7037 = 303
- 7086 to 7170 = 290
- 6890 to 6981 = 331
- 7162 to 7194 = 289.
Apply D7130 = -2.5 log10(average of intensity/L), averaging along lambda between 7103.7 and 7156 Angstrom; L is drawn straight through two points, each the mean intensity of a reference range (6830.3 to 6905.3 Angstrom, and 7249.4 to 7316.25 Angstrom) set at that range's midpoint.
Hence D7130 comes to 0.051 mag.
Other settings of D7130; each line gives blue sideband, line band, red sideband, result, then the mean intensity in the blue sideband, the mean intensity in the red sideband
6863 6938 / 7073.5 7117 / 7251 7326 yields 0.04 mag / 341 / 285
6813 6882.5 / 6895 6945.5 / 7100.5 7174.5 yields -0.10 mag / 321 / 288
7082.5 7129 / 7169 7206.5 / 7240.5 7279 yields -0.02 mag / 296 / 284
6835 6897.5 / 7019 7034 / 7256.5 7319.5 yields 0.05 mag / 333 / 288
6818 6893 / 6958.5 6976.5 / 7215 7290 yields 0.01 mag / 324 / 287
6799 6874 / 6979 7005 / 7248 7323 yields 0.04 mag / 317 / 284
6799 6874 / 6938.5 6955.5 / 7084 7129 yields -0.06 mag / 317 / 296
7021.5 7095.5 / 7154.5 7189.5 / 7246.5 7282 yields 0.03 mag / 307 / 283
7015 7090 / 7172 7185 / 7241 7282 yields 0.07 mag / 309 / 284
